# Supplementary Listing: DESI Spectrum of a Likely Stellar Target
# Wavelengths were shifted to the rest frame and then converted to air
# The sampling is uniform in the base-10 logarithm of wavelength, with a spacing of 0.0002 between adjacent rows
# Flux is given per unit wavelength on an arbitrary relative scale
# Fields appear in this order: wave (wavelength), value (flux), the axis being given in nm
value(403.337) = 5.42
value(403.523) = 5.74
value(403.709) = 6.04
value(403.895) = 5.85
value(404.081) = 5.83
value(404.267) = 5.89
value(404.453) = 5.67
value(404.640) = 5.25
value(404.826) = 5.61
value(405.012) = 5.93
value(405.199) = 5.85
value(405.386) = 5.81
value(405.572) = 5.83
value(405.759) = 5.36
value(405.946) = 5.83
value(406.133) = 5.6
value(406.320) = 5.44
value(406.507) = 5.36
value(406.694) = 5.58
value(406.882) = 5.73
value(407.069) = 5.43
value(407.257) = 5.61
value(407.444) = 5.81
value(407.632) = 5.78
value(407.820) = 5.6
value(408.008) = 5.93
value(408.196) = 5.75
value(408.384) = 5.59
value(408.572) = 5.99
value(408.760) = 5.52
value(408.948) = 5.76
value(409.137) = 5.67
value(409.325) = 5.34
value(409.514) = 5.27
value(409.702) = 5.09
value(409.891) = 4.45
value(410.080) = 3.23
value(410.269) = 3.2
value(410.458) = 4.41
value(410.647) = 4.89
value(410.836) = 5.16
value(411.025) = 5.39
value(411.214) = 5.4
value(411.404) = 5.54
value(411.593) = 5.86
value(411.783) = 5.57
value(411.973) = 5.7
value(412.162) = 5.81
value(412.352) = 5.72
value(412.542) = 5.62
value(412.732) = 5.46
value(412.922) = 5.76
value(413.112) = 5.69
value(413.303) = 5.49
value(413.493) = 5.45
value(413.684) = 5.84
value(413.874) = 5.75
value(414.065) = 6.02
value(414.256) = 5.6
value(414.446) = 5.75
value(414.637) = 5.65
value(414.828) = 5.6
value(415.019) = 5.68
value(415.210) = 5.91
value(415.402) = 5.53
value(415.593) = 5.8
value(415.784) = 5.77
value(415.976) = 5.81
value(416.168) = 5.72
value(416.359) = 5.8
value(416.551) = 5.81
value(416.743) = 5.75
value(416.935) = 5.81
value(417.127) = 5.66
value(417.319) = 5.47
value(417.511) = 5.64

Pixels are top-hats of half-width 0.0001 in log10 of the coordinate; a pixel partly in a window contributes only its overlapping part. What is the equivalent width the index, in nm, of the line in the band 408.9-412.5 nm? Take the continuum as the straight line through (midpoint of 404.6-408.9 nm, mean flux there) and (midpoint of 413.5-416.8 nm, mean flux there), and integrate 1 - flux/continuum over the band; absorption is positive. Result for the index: 0.36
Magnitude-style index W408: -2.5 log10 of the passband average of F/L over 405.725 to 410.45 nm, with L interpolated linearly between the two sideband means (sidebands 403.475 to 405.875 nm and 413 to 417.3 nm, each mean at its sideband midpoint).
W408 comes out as 0.08 mag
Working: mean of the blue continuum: 5.74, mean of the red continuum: 5.72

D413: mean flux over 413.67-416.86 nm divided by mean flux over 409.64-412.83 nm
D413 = 1.1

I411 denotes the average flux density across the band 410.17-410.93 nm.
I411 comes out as 4.41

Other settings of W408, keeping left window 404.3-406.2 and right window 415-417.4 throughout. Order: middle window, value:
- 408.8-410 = 0.09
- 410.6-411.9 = 0.06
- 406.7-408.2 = 0.00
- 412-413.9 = 0.01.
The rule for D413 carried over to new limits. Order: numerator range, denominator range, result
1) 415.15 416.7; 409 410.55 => 1.25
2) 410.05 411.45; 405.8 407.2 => 0.84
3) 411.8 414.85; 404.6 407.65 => 1.01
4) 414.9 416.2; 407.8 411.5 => 1.11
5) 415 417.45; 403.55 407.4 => 1.01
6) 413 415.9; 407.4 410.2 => 1.06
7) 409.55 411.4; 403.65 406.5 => 0.82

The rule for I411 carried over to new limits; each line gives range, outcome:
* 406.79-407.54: 5.65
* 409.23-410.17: 4.68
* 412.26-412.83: 5.6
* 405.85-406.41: 5.62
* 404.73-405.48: 5.8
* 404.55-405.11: 5.6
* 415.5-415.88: 5.79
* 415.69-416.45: 5.77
